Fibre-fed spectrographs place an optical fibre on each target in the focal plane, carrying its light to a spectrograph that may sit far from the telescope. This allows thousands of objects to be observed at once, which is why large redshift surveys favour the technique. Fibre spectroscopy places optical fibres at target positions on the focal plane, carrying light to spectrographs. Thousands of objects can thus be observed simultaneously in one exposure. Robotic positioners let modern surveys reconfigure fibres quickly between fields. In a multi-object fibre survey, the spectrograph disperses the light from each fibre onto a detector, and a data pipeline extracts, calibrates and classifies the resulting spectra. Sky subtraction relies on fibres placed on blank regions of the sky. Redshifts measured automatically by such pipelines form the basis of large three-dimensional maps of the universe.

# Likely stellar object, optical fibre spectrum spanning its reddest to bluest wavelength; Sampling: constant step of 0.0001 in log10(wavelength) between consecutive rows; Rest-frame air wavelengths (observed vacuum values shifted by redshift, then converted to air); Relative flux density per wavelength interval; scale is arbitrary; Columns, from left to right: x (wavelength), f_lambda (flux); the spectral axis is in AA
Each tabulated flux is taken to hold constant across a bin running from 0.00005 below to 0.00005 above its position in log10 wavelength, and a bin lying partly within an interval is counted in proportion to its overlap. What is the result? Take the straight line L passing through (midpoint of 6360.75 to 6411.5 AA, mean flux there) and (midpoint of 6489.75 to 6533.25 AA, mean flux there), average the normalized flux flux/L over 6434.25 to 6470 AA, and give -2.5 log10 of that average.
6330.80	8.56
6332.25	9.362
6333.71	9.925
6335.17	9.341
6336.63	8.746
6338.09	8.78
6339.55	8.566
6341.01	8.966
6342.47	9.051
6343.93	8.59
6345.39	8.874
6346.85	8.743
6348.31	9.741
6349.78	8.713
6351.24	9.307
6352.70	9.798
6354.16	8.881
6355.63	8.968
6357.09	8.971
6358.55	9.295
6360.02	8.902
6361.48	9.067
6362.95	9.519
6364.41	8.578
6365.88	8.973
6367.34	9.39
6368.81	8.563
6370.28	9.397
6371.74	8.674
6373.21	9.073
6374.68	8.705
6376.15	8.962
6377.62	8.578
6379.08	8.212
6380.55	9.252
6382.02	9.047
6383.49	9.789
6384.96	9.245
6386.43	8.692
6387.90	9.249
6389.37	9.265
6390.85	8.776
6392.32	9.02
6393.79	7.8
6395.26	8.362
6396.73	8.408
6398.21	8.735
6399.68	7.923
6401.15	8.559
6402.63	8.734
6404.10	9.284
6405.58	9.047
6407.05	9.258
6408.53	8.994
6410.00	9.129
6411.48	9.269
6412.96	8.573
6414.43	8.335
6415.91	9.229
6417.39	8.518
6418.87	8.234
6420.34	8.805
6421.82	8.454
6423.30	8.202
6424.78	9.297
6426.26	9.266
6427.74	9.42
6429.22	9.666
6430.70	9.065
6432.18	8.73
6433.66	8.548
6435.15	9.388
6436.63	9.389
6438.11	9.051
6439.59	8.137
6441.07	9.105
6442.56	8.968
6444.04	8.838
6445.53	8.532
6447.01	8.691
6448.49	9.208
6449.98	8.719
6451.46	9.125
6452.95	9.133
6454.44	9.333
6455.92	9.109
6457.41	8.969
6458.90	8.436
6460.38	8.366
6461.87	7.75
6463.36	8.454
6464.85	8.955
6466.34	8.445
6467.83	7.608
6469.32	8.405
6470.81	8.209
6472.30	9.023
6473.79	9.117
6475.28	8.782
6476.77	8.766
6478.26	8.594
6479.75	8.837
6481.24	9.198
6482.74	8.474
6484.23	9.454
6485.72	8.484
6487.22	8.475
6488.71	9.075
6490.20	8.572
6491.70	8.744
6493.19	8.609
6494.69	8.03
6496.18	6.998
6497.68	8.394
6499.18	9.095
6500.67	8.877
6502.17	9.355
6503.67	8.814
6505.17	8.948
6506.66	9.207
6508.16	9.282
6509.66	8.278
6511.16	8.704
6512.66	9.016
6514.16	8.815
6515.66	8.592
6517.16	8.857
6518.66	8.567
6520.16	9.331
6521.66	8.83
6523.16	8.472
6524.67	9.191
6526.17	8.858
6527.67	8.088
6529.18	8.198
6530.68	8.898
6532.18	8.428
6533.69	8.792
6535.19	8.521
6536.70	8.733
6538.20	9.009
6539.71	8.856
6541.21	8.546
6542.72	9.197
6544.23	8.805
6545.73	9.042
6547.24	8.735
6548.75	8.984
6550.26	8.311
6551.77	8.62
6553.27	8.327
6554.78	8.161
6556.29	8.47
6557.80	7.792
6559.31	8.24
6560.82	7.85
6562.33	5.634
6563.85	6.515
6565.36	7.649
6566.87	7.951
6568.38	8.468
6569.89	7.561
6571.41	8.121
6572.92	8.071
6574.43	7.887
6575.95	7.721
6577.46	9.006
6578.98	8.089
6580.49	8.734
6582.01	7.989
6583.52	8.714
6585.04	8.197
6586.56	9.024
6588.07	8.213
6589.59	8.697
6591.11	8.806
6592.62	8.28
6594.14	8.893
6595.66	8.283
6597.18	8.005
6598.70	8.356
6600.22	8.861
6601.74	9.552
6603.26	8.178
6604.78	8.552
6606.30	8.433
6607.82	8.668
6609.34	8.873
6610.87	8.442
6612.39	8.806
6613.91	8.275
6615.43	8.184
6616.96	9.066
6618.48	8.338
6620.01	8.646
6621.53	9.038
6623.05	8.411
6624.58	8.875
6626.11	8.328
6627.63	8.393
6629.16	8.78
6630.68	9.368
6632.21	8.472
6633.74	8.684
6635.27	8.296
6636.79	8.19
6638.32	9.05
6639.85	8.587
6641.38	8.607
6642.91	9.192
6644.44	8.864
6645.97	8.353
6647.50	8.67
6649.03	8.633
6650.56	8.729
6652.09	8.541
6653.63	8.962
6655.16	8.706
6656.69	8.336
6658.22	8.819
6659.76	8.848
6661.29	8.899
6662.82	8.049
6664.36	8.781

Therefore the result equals 0.00 mag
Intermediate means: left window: 8.9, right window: 8.69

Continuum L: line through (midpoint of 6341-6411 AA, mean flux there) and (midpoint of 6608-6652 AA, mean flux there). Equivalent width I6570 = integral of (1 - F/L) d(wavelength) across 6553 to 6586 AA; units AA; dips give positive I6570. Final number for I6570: 2.85 AA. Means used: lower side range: 8.94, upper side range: 8.65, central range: 7.96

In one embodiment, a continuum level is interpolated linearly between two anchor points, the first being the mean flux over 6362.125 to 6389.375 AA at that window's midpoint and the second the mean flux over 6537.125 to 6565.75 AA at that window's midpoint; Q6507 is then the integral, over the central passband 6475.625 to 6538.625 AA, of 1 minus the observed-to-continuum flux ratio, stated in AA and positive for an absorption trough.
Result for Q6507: -2.06 AA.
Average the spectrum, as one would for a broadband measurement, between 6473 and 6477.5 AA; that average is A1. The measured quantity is 8.89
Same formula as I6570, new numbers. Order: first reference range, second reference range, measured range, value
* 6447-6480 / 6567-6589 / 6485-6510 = -0.29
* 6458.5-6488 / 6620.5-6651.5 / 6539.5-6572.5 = 1.82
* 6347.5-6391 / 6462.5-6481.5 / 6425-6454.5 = -0.85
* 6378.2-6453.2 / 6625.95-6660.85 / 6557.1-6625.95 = 3.25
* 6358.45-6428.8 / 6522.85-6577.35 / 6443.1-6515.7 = -1.30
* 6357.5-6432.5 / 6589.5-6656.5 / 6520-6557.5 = 0.23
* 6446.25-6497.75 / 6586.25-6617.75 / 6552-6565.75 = 1.51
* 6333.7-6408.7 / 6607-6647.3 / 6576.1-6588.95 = 0.35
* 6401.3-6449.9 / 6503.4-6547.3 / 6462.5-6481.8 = 0.47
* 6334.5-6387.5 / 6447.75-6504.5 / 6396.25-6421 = 0.28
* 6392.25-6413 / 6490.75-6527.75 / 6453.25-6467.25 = 0.13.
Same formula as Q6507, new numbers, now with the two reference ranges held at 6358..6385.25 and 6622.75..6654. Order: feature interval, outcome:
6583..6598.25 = 0.4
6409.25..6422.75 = 0.3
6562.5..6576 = 1.7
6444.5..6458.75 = -0.1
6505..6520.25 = 0.0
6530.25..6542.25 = 0.1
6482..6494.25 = 0.2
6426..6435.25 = -0.2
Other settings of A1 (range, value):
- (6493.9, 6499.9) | 8.12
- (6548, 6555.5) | 8.49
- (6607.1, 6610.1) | 8.78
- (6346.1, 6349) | 9.24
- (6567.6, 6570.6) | 8.03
